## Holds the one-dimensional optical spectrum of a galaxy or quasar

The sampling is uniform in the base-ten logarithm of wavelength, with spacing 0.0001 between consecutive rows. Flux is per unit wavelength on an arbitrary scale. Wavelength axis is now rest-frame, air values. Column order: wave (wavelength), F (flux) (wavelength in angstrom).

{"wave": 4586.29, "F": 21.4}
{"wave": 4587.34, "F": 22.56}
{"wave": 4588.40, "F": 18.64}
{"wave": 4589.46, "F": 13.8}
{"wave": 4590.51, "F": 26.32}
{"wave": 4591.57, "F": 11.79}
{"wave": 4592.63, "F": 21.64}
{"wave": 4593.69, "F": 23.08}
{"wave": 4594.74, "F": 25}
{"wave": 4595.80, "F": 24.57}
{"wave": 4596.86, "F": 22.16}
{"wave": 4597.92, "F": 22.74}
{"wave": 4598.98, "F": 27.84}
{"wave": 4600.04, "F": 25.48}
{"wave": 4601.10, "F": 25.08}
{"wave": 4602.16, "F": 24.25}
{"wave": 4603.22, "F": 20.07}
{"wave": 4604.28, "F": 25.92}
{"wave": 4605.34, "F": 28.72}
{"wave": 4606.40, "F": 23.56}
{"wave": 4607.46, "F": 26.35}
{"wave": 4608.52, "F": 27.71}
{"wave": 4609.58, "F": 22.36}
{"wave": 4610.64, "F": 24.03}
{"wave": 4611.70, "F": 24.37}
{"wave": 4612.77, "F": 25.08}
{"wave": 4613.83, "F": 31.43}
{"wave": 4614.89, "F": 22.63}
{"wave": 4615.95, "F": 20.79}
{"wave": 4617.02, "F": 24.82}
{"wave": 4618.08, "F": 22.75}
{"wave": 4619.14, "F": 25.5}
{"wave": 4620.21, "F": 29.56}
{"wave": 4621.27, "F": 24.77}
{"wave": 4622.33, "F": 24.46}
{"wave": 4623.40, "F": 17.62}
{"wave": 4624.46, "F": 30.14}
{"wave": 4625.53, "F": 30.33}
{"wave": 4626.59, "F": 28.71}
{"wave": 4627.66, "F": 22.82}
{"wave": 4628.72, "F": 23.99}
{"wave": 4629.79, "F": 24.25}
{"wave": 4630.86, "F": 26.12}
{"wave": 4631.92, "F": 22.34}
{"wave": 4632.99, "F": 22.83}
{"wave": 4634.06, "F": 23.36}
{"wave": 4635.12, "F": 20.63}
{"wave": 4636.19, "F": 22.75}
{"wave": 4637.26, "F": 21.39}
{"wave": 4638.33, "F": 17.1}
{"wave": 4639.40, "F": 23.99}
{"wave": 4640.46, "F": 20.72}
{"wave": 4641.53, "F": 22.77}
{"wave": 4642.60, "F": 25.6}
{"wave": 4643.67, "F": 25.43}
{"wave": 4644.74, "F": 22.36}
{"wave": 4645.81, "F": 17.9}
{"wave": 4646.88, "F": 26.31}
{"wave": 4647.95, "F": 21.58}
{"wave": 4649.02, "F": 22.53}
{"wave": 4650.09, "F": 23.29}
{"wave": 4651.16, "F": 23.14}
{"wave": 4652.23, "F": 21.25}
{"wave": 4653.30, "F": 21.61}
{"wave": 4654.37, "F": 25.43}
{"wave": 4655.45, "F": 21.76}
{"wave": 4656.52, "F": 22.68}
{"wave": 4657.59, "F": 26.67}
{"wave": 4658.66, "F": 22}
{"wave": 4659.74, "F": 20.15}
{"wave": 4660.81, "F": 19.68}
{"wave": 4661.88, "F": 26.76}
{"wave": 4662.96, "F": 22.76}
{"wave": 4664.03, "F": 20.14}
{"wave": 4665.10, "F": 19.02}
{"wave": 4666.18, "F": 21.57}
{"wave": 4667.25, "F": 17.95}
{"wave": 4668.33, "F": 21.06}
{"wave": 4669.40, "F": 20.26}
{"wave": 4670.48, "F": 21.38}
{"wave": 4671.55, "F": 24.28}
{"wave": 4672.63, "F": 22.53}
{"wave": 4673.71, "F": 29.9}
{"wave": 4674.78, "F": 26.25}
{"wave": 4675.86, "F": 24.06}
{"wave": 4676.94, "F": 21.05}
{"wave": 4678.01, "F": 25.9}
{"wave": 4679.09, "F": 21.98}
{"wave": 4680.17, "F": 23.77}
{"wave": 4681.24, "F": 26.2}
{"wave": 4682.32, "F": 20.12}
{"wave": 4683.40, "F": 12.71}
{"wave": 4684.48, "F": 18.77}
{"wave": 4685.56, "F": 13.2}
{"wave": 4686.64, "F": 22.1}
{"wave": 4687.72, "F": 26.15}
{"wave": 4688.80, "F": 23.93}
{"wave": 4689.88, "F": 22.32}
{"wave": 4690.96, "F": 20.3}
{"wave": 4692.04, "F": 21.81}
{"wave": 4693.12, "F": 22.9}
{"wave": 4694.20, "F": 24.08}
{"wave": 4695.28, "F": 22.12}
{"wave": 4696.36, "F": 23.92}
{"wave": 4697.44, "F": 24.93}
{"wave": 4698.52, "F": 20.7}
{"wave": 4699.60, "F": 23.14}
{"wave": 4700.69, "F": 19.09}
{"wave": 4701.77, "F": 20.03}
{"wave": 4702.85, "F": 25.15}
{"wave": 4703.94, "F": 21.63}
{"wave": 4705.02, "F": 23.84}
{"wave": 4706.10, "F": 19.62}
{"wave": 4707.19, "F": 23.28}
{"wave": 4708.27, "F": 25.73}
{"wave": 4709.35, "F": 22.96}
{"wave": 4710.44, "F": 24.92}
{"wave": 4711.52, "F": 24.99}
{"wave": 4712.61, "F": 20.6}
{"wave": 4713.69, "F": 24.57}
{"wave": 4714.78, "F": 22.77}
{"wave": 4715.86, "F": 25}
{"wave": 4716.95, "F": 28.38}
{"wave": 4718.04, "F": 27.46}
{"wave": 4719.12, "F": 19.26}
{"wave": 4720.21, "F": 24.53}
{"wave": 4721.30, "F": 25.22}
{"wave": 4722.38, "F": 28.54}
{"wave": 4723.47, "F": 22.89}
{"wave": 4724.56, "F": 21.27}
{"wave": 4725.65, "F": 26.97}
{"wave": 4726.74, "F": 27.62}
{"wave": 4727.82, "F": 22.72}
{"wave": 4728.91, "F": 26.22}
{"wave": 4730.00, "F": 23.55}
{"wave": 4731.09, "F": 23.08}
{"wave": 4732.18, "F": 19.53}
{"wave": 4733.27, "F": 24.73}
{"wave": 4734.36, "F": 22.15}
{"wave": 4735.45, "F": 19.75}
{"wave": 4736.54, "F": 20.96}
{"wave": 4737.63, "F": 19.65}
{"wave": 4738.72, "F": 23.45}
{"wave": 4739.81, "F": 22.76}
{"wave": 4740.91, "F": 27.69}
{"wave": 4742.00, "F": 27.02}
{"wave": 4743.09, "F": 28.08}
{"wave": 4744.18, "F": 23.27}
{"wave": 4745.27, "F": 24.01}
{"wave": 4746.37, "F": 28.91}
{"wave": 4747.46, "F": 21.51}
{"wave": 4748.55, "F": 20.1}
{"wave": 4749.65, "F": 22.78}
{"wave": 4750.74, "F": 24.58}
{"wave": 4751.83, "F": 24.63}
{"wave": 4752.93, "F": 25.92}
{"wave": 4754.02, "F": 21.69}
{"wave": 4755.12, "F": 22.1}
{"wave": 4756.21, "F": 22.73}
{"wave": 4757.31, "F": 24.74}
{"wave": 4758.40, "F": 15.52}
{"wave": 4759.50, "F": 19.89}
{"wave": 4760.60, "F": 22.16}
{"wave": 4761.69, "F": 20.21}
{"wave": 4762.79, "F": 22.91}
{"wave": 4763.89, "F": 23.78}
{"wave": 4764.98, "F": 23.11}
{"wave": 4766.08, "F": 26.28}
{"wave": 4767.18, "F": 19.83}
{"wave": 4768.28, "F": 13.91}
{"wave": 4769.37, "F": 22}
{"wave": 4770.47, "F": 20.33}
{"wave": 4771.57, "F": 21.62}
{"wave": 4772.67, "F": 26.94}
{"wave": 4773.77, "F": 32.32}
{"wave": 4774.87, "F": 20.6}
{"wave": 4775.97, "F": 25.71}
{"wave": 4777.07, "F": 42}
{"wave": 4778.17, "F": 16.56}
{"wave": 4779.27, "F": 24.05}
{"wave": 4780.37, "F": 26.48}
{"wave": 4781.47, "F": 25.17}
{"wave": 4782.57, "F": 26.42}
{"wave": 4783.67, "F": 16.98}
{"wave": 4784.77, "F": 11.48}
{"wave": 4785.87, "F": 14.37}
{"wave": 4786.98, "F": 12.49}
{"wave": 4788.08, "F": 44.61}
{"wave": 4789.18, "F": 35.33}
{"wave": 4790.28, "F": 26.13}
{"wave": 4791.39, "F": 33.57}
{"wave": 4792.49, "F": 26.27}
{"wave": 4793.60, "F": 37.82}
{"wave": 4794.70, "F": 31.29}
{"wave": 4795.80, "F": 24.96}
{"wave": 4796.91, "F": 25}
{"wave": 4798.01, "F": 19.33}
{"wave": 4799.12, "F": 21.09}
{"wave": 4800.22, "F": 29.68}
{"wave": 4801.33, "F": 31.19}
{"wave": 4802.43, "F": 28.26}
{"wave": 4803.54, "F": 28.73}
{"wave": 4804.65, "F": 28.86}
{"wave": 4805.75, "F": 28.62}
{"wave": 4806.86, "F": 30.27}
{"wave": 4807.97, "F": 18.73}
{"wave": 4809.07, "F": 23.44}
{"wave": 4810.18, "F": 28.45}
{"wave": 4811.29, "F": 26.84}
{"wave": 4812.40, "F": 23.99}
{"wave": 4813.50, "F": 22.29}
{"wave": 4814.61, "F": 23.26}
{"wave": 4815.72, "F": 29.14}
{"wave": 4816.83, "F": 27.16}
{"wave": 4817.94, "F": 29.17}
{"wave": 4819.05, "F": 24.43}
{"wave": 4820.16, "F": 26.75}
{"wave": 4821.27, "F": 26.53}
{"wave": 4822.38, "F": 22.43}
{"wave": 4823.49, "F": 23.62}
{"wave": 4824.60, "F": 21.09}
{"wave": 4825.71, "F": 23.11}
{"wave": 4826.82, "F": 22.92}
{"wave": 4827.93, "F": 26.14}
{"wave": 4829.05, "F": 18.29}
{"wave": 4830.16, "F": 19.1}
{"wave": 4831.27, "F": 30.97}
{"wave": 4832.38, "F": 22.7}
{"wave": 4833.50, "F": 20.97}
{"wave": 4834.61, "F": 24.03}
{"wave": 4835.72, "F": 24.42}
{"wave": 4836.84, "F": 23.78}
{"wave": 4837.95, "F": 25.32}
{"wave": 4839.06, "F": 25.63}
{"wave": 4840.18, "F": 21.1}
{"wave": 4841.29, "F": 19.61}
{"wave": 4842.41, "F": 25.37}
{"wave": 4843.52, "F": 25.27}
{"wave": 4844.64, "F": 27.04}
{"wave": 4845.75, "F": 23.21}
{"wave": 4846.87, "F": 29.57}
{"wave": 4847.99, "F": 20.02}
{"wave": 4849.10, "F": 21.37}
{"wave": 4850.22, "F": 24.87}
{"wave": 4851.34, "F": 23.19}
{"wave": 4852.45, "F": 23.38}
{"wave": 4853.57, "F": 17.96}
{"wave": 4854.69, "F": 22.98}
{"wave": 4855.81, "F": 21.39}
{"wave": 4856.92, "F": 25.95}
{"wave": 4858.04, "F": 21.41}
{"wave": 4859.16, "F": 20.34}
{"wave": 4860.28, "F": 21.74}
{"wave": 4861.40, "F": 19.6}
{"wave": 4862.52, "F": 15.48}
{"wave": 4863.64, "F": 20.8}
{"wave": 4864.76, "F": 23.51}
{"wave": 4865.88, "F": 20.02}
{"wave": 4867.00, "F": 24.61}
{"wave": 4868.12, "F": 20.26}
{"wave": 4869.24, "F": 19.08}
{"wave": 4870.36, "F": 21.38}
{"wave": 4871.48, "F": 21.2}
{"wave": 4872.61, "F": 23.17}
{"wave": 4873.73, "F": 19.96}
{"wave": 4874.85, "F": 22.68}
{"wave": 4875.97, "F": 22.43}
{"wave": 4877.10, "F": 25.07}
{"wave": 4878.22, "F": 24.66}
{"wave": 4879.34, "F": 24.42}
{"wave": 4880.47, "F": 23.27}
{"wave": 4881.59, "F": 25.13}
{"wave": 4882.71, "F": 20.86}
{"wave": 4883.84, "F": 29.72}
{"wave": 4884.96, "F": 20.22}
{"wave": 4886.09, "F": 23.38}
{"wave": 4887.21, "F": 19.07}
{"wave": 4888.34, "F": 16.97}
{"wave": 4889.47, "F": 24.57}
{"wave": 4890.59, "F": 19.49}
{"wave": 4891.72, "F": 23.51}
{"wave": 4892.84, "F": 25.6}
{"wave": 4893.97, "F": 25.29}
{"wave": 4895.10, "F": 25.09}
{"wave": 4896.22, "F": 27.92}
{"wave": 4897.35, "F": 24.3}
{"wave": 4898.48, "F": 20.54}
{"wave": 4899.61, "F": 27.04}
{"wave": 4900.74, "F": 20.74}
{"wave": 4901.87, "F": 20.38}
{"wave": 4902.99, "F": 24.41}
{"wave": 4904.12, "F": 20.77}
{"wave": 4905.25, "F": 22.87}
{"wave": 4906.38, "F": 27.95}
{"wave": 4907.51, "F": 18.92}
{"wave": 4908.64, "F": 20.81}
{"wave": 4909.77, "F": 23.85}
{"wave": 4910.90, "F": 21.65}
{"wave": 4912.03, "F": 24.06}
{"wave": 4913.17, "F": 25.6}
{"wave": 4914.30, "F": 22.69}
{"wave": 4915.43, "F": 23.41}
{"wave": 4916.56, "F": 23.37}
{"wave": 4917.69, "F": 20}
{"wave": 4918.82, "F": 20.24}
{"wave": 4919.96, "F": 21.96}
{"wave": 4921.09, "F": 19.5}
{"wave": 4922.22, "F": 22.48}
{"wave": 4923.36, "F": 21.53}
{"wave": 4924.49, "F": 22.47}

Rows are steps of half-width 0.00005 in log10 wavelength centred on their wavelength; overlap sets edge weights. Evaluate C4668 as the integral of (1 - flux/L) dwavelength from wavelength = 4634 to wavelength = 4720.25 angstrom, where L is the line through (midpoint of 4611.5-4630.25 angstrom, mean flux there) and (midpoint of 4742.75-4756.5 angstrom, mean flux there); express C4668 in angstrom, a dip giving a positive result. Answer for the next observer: 7.32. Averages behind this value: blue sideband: 25.2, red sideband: 23.8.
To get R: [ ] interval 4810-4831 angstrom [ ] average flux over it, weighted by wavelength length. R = 24.5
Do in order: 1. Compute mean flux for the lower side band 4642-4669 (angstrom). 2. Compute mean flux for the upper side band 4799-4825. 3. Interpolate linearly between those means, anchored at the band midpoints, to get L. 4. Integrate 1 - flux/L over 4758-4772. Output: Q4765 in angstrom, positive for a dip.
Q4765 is 2.3 angstrom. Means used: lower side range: 22.3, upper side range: 26.1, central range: 20.9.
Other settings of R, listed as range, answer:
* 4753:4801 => 24.2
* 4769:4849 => 25.2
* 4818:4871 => 22.9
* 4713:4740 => 23.7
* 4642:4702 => 22.3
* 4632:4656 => 22.4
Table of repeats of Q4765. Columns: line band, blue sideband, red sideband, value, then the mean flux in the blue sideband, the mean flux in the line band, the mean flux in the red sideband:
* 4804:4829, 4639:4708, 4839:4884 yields -3.0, 22.3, 25.2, 22.6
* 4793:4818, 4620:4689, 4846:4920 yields -4.6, 22.8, 26.8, 22.6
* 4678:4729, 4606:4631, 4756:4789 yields 2.0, 25.2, 23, 23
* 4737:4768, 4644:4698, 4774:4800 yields 2.0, 22.3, 23.1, 25.7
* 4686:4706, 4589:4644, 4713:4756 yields 1.2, 23.9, 22.6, 24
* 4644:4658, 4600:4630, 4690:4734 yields 1.0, 25.1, 22.8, 23.5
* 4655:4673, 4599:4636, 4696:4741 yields 1.8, 24.8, 21.8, 23.4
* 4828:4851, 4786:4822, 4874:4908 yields 1.7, 27.1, 23.7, 23.2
